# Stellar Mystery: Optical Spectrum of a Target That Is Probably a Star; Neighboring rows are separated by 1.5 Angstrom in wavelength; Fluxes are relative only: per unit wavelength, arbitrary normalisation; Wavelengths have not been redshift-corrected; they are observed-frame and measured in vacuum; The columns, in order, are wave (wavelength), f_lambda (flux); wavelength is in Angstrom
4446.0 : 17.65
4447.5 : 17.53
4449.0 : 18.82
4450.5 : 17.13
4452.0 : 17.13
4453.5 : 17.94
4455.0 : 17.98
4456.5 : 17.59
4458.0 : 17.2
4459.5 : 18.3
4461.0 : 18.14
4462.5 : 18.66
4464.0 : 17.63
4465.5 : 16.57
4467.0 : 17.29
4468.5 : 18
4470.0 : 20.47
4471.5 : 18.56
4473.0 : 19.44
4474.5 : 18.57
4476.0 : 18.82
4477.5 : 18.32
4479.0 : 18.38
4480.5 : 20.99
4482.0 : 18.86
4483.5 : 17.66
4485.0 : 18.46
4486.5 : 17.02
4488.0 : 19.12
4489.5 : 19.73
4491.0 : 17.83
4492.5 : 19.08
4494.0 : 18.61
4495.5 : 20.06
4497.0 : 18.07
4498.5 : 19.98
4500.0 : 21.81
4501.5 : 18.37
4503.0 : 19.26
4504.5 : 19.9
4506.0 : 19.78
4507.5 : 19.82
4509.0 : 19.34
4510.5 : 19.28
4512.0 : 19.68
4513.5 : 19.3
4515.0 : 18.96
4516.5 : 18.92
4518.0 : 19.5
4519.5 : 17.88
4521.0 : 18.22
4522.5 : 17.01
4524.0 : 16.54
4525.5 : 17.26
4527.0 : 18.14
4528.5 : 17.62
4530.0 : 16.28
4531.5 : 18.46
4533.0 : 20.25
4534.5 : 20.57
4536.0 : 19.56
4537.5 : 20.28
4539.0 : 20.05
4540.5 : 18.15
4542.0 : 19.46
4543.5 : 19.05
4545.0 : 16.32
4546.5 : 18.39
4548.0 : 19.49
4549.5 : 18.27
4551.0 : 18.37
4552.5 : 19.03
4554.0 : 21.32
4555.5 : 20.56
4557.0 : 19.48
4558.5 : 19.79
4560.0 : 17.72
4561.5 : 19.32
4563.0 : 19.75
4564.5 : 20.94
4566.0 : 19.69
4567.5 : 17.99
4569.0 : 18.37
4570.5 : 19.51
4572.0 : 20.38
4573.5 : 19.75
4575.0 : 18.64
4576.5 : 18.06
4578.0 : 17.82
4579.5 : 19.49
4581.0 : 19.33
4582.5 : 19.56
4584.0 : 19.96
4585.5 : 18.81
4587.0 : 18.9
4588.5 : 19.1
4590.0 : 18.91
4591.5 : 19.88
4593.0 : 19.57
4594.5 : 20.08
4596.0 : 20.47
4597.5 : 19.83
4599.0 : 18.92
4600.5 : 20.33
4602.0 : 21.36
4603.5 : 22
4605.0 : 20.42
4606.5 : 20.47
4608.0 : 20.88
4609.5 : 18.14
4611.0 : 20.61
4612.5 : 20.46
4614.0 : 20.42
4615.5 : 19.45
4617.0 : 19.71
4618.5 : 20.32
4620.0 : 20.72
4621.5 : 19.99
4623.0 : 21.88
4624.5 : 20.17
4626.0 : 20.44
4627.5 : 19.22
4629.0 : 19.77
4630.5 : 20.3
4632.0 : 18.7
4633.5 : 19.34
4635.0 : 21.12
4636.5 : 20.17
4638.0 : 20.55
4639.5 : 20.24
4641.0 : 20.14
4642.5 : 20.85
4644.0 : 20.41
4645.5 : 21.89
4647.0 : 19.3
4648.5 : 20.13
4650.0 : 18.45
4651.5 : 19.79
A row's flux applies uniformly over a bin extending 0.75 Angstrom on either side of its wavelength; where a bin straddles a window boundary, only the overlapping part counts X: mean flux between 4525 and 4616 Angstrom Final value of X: 19.4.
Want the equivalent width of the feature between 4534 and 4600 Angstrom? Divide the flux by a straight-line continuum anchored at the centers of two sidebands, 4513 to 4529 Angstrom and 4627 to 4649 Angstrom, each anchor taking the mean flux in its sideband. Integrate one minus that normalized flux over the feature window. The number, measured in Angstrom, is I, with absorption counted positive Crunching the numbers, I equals -1.33 Angstrom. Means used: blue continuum 18.1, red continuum 20.2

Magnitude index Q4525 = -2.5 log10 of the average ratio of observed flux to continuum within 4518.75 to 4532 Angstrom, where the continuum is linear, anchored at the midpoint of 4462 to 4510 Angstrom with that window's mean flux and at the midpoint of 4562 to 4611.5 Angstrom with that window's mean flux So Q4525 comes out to 0.10 mag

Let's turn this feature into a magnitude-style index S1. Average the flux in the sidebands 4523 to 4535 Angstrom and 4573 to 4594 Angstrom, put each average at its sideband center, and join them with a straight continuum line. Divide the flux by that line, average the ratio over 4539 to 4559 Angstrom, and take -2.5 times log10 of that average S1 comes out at -0.036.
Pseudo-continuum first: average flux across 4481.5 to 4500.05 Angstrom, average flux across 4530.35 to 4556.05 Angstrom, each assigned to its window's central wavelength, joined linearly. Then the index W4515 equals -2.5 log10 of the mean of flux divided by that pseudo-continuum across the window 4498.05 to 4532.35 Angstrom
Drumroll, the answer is 0.02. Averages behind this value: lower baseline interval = 18.8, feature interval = 18.7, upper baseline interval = 19.2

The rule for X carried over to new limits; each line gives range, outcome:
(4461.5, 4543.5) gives 18.8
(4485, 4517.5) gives 19.2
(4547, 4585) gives 19.3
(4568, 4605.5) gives 19.6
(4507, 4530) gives 18.4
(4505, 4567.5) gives 19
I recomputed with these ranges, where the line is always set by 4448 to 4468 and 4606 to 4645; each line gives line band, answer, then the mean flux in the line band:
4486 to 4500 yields -0.60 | 19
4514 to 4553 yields 0.60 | 18.5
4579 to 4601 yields 0.14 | 19.5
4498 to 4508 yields -0.79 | 19.8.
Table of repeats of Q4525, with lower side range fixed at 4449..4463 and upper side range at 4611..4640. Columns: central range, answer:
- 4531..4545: -0.02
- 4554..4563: -0.02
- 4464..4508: -0.04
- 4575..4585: 0.03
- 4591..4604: -0.03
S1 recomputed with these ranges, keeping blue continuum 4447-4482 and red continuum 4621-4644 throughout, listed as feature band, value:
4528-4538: 0.00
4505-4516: -0.04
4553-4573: -0.01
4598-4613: -0.02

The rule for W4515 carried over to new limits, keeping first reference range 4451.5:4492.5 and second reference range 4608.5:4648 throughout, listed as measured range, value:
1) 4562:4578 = 0.01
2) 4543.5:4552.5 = 0.05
